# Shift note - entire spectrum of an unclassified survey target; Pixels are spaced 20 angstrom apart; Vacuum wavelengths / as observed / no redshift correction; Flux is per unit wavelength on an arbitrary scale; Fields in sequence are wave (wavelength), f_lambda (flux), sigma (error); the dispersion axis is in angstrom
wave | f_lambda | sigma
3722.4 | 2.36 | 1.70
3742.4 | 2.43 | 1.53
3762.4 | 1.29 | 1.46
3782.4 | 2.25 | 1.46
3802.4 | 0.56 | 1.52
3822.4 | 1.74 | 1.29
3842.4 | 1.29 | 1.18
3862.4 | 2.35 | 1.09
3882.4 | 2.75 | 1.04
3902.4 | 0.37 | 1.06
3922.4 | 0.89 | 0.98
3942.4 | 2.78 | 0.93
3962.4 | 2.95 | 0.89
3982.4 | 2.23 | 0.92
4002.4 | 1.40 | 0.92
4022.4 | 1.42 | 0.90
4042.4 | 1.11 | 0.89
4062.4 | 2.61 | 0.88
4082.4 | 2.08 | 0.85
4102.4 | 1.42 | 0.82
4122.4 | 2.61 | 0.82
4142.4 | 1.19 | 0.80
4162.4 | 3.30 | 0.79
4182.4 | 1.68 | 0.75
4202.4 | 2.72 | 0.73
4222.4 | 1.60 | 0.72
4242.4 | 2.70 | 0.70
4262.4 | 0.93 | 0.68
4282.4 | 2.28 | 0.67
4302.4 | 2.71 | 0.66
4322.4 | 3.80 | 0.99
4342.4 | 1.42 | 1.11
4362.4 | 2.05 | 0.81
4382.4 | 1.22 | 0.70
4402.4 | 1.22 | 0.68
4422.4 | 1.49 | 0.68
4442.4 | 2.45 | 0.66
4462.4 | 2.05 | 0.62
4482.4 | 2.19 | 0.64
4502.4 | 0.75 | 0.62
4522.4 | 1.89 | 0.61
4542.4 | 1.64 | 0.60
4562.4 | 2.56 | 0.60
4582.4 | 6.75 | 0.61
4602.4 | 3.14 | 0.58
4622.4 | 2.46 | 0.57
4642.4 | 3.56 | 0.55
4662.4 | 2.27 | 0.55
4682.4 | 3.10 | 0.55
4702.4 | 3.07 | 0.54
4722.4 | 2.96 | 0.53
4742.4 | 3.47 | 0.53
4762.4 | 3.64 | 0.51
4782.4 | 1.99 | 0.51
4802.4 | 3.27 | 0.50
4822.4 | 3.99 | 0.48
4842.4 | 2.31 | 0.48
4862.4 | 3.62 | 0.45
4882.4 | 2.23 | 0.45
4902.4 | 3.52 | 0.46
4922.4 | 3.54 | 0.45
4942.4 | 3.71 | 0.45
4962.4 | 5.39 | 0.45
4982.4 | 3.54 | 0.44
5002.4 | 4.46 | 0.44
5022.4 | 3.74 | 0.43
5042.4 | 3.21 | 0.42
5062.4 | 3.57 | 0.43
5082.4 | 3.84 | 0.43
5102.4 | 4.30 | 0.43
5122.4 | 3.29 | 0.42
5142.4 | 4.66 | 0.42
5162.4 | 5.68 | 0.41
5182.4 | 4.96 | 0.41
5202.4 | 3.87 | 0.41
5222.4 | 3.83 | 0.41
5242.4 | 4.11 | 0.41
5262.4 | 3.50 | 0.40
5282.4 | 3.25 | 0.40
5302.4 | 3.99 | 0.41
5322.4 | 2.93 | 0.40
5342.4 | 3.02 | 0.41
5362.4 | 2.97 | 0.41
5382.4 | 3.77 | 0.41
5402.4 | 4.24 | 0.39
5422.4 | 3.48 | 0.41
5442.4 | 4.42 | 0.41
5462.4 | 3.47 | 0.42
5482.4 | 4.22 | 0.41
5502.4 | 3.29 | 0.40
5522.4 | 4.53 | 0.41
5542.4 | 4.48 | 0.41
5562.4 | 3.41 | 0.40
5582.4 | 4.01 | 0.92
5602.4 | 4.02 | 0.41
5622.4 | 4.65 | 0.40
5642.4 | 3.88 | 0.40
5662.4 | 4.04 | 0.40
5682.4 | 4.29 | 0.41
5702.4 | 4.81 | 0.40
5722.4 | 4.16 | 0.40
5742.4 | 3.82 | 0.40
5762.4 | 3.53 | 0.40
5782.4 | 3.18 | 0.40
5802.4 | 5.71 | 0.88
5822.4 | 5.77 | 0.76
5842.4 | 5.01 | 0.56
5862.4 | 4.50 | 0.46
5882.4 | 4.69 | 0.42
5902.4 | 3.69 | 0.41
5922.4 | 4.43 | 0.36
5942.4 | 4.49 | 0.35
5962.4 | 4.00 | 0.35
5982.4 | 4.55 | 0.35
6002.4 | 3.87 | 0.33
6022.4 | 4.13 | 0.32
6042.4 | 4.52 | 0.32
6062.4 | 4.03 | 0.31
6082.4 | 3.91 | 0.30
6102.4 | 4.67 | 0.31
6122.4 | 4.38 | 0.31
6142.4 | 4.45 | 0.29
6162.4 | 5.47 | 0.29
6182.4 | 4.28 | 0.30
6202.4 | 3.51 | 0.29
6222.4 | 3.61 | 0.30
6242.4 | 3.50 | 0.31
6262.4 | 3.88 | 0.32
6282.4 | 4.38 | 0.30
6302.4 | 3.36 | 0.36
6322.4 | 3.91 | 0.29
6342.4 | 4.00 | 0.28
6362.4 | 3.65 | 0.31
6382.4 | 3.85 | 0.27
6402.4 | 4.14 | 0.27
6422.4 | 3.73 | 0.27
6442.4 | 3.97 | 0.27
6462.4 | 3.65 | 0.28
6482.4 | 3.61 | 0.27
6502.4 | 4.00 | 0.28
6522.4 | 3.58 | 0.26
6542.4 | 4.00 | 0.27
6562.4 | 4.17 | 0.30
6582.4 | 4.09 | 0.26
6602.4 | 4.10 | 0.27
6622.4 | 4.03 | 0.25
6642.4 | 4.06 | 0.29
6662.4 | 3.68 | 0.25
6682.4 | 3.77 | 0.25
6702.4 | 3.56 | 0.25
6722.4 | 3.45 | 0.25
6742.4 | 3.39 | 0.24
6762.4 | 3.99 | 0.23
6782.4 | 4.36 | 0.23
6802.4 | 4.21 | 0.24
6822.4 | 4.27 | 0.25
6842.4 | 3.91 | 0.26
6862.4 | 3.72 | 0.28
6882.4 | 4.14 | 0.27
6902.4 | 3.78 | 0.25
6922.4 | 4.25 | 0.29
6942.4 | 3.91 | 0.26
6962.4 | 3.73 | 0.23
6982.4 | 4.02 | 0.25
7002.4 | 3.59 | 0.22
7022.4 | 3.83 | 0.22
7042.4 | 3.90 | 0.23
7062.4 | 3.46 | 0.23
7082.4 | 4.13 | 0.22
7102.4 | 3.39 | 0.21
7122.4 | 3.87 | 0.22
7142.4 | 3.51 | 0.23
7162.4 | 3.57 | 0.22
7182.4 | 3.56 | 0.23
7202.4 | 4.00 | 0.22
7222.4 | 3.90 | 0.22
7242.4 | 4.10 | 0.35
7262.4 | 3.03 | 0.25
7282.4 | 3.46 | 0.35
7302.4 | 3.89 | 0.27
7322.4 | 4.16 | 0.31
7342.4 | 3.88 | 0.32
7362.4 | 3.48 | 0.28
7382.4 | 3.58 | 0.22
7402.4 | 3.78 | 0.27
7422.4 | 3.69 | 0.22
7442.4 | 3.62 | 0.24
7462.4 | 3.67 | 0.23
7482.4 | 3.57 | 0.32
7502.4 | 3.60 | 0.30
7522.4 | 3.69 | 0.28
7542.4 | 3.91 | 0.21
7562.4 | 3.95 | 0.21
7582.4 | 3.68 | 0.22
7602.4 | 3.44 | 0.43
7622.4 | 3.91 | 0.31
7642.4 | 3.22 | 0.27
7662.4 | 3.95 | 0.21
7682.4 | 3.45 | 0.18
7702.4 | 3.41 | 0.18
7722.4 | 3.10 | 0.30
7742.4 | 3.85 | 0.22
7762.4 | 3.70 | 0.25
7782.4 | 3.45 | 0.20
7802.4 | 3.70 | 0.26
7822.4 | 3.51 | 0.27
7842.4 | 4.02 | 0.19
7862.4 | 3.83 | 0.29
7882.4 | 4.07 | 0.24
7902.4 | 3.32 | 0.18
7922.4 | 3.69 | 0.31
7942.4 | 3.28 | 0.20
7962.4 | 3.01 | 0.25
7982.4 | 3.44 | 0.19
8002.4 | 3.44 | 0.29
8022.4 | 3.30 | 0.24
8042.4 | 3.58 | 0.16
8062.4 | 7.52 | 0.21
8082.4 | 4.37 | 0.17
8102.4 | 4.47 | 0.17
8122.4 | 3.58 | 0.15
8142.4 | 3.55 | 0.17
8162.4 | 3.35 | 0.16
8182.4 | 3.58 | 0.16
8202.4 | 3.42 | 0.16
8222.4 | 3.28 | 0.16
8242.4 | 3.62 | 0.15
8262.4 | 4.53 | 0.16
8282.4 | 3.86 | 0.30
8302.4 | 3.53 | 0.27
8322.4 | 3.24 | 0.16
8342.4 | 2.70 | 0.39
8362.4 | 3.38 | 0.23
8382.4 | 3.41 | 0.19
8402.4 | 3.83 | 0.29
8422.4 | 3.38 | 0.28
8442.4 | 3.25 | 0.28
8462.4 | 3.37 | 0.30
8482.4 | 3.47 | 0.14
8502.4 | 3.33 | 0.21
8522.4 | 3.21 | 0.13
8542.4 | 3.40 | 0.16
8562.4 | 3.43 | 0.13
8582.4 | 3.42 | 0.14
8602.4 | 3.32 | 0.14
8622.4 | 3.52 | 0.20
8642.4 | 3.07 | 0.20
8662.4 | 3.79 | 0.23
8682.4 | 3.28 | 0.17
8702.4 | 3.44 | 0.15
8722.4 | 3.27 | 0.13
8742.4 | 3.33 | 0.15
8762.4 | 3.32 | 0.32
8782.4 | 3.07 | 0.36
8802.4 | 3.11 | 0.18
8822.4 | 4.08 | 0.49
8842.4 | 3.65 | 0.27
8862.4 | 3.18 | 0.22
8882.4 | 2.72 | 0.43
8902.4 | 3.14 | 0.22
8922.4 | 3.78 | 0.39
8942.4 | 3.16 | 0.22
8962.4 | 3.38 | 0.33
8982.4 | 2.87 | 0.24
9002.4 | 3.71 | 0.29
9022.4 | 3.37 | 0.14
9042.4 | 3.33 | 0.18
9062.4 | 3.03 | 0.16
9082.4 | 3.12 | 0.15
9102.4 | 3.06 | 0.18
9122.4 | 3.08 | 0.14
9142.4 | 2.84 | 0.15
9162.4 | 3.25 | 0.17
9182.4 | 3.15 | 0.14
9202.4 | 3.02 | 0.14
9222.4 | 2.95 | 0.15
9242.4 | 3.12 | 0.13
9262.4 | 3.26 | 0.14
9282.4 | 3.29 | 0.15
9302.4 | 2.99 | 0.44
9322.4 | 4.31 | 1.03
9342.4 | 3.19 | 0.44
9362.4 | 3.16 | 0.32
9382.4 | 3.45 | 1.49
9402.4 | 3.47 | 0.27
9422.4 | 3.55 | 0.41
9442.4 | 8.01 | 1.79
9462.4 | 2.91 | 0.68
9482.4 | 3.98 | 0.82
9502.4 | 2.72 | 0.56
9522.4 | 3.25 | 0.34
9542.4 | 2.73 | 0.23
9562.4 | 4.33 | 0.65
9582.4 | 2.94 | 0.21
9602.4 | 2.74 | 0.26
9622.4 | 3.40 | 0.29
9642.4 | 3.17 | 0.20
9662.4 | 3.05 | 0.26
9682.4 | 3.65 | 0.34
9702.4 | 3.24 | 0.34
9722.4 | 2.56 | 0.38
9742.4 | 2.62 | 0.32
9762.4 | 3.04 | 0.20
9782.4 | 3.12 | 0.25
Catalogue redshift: 0.23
